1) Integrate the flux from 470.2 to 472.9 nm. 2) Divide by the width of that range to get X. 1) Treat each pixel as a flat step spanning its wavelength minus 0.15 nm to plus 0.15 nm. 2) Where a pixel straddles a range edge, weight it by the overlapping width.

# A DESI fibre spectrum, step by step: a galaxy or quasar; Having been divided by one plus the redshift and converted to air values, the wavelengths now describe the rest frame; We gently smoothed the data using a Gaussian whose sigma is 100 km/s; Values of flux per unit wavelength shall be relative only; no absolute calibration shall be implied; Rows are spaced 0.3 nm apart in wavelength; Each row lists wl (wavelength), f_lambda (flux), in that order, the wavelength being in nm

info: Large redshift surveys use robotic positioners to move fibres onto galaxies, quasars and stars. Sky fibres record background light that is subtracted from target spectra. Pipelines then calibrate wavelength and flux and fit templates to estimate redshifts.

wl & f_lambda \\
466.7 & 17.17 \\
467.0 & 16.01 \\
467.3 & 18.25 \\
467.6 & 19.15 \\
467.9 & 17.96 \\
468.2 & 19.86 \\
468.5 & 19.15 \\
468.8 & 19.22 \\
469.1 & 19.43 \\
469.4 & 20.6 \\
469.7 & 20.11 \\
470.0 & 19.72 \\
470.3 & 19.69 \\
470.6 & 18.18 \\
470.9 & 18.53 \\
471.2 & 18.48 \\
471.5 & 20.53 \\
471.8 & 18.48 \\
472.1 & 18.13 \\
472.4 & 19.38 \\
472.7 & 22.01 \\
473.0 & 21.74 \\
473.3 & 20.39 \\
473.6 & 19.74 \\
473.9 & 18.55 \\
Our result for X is 19.3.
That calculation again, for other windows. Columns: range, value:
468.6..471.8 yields 19.4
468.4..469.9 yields 19.7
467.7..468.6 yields 19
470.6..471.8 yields 19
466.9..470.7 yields 19.1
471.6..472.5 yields 18.7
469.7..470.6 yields 19.5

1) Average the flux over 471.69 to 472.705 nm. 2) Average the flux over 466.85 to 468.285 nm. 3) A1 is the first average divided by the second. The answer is 1.06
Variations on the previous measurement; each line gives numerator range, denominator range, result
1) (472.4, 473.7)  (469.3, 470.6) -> 1.05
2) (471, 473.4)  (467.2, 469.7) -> 1.03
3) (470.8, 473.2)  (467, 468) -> 1.09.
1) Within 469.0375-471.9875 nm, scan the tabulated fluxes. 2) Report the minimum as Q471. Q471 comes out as 18.18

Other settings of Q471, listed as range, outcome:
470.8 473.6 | 18.13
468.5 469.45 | 19.15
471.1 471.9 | 18.48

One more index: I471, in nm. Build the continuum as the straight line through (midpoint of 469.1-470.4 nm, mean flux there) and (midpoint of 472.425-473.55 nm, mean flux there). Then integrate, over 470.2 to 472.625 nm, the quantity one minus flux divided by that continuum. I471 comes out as 0.18 nm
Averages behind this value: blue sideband 20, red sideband 21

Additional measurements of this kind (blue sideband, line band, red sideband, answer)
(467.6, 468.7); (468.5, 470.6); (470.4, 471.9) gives -0.08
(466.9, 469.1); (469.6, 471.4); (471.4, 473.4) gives 0.03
